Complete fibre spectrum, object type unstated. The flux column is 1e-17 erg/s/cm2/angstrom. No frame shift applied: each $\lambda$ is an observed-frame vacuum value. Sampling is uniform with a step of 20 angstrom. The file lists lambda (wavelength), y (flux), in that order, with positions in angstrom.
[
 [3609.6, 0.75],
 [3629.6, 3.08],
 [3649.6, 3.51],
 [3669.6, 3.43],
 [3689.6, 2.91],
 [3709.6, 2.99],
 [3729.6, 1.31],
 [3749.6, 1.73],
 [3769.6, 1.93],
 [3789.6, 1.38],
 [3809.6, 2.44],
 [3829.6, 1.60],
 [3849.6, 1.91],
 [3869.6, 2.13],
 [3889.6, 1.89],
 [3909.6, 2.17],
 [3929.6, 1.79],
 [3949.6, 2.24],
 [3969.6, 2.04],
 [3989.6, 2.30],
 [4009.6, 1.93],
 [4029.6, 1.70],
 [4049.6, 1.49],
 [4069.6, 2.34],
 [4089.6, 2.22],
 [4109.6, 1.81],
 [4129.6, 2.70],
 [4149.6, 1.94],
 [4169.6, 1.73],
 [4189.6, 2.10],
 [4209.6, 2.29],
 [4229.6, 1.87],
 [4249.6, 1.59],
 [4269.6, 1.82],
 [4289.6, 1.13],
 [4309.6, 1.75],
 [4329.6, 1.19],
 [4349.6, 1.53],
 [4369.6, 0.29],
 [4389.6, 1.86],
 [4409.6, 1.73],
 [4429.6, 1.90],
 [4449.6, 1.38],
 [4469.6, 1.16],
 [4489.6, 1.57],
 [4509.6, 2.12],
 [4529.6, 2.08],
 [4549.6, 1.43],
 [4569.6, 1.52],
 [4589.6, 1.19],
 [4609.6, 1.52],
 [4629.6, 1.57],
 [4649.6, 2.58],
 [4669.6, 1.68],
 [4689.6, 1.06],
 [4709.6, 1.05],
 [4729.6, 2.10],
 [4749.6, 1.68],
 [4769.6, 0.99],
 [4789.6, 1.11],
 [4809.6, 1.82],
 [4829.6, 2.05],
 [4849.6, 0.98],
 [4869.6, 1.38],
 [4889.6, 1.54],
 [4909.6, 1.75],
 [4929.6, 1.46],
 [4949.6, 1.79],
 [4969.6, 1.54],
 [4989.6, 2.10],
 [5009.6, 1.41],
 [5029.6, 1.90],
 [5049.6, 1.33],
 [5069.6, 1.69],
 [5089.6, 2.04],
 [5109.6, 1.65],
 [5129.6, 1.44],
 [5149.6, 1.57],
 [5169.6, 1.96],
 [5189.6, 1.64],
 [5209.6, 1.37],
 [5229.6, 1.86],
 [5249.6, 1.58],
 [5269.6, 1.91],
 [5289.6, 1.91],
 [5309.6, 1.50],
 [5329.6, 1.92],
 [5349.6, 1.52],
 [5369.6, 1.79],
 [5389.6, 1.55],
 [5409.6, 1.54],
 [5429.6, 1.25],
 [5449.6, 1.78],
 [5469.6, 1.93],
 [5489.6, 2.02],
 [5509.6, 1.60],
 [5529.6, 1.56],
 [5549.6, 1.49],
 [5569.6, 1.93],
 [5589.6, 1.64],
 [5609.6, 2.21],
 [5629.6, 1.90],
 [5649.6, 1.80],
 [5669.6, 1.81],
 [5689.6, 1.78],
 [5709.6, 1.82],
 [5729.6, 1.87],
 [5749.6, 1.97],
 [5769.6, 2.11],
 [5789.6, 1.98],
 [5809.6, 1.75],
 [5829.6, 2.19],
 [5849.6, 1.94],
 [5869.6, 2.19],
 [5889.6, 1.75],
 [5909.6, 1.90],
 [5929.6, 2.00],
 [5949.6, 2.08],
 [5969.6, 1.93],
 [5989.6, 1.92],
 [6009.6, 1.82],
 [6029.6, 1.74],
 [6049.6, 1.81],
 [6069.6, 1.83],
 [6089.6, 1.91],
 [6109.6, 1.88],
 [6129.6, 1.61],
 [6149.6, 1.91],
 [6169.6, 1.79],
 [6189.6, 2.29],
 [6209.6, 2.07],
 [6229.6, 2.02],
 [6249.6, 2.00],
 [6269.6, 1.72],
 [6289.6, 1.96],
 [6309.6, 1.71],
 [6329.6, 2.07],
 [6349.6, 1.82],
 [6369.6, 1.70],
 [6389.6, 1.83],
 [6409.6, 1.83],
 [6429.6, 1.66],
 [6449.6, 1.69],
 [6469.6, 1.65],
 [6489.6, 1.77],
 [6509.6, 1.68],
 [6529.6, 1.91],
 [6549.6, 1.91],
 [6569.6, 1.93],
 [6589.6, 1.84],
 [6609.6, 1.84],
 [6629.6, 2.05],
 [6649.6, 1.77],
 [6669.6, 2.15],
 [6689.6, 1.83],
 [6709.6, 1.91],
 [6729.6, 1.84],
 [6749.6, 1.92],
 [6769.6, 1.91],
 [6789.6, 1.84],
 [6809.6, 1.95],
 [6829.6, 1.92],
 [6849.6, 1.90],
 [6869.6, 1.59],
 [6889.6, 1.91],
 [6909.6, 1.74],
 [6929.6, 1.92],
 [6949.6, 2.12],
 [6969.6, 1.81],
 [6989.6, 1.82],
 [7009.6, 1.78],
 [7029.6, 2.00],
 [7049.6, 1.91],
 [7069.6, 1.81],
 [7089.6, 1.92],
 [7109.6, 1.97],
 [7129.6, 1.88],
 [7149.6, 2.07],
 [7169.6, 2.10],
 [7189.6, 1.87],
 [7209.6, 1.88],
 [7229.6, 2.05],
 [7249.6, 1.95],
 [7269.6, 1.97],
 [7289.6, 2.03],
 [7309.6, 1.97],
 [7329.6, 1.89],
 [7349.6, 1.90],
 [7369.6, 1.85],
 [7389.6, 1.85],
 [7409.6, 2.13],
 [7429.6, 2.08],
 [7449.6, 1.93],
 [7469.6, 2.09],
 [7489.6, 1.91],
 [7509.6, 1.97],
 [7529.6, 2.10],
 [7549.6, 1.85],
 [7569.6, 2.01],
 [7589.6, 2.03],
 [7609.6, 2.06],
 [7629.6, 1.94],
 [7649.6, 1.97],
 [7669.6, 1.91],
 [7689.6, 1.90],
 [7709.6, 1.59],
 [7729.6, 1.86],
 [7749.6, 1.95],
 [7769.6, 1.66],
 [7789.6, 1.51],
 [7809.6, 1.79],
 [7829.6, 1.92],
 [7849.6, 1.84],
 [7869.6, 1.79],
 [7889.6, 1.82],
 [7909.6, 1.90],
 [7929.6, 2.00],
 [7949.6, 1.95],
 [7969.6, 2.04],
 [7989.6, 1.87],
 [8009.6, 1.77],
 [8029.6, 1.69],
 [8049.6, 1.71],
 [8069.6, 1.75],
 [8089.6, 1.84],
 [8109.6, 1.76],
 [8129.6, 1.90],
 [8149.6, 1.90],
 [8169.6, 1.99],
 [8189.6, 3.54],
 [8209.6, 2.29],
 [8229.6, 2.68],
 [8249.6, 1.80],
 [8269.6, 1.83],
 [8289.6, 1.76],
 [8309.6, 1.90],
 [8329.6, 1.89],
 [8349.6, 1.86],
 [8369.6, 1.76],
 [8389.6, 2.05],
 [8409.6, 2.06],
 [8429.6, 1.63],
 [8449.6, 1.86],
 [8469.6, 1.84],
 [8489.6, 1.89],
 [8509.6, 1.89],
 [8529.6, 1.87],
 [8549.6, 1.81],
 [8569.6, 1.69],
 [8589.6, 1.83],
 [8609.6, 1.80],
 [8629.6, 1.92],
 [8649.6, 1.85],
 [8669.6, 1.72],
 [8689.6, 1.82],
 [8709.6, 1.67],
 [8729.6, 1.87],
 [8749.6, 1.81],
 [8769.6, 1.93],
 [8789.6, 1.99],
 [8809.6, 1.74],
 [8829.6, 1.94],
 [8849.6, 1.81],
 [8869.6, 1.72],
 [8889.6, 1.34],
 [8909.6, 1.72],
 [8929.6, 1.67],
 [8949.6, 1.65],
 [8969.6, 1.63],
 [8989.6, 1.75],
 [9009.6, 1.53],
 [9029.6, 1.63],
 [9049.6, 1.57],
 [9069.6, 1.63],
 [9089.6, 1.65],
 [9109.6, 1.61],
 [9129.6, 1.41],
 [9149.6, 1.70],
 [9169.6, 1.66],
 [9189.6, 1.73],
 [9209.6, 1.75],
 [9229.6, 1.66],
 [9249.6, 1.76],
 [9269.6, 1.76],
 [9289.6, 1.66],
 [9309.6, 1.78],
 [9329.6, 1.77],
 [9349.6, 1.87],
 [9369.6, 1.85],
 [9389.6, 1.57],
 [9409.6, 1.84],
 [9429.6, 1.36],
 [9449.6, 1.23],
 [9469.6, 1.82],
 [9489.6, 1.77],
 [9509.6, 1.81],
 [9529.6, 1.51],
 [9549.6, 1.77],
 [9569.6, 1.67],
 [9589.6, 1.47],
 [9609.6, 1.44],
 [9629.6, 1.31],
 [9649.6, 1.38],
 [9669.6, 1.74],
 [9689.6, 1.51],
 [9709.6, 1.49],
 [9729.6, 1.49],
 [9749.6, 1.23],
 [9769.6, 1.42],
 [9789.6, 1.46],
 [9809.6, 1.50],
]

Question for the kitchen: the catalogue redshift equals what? 0.249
